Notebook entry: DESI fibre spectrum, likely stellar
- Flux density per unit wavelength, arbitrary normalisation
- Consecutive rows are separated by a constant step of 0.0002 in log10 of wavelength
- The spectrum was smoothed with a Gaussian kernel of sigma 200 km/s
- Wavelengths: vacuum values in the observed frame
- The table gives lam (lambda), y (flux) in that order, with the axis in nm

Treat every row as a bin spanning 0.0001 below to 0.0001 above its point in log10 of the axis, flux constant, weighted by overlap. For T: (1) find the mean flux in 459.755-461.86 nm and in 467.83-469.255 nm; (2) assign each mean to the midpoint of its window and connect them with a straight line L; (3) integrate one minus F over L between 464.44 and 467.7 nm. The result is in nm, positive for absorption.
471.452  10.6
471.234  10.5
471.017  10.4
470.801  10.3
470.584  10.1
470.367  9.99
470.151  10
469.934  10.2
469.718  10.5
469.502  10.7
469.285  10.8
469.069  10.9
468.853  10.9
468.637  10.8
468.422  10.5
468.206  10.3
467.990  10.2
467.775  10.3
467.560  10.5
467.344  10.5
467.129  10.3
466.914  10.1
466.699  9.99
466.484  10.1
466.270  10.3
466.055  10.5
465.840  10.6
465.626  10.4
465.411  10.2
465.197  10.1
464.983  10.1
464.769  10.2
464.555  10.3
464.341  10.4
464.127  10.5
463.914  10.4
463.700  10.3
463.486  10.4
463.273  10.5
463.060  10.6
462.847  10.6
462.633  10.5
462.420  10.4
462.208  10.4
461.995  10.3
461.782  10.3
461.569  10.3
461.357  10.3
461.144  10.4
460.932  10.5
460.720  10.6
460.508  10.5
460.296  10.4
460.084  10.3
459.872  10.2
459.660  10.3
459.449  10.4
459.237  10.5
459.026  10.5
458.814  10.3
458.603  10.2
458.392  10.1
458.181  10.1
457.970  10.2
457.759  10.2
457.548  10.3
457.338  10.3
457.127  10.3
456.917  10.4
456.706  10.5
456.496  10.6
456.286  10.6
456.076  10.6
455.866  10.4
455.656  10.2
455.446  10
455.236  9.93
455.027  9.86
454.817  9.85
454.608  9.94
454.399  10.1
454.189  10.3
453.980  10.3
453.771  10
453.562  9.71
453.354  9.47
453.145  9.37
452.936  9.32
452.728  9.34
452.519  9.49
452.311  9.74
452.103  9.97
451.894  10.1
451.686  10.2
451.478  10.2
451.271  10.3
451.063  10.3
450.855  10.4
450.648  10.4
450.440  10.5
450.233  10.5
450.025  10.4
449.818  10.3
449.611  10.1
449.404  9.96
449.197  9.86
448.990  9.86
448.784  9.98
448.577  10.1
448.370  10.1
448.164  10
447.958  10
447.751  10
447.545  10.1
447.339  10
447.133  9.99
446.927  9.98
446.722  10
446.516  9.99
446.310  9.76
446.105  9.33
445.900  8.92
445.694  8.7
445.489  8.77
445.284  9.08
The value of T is 0.078 nm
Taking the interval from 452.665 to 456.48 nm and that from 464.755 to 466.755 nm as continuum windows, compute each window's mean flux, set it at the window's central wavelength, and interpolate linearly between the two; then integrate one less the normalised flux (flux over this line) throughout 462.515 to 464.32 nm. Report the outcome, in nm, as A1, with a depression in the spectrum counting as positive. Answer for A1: -0.048 nm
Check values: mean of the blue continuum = 9.98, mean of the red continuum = 10.3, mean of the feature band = 10.5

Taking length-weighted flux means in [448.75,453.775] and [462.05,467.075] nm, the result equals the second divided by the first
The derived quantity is 1.04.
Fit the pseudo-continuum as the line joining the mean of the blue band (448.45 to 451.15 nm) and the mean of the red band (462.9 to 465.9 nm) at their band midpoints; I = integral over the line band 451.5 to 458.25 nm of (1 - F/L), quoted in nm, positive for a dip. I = 0.13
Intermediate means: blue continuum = 10.2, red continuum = 10.4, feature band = 10.1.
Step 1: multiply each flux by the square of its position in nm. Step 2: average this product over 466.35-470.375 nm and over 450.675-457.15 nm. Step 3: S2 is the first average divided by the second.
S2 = 1.10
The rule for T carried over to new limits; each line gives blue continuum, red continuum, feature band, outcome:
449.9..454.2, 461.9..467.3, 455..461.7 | -0.10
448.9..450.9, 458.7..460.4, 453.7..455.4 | 0.04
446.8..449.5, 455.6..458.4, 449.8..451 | -0.04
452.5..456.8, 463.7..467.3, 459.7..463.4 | -0.08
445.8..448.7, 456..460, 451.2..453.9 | 0.09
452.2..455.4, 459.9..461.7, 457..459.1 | -0.02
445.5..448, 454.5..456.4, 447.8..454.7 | -0.06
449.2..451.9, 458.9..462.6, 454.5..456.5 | 0.03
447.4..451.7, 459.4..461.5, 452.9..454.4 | 0.06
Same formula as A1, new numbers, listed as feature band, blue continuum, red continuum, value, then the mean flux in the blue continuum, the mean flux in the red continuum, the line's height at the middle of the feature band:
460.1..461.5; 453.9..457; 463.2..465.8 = -0.020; 10.2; 10.3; 10.3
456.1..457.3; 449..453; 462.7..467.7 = -0.035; 10.1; 10.3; 10.2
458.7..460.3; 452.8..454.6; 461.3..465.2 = -0.032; 9.82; 10.4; 10.2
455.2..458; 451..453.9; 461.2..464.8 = -0.081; 9.82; 10.4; 10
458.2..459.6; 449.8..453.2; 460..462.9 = 0.000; 10.1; 10.4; 10.3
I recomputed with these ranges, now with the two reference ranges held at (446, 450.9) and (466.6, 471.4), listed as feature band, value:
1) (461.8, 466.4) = -0.03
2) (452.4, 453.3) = 0.07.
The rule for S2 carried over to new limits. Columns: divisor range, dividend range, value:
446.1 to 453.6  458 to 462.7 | 1.09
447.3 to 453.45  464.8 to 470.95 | 1.12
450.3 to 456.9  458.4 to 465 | 1.07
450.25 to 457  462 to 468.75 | 1.08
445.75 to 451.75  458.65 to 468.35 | 1.10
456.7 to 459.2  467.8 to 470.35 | 1.07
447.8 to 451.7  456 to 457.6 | 1.06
